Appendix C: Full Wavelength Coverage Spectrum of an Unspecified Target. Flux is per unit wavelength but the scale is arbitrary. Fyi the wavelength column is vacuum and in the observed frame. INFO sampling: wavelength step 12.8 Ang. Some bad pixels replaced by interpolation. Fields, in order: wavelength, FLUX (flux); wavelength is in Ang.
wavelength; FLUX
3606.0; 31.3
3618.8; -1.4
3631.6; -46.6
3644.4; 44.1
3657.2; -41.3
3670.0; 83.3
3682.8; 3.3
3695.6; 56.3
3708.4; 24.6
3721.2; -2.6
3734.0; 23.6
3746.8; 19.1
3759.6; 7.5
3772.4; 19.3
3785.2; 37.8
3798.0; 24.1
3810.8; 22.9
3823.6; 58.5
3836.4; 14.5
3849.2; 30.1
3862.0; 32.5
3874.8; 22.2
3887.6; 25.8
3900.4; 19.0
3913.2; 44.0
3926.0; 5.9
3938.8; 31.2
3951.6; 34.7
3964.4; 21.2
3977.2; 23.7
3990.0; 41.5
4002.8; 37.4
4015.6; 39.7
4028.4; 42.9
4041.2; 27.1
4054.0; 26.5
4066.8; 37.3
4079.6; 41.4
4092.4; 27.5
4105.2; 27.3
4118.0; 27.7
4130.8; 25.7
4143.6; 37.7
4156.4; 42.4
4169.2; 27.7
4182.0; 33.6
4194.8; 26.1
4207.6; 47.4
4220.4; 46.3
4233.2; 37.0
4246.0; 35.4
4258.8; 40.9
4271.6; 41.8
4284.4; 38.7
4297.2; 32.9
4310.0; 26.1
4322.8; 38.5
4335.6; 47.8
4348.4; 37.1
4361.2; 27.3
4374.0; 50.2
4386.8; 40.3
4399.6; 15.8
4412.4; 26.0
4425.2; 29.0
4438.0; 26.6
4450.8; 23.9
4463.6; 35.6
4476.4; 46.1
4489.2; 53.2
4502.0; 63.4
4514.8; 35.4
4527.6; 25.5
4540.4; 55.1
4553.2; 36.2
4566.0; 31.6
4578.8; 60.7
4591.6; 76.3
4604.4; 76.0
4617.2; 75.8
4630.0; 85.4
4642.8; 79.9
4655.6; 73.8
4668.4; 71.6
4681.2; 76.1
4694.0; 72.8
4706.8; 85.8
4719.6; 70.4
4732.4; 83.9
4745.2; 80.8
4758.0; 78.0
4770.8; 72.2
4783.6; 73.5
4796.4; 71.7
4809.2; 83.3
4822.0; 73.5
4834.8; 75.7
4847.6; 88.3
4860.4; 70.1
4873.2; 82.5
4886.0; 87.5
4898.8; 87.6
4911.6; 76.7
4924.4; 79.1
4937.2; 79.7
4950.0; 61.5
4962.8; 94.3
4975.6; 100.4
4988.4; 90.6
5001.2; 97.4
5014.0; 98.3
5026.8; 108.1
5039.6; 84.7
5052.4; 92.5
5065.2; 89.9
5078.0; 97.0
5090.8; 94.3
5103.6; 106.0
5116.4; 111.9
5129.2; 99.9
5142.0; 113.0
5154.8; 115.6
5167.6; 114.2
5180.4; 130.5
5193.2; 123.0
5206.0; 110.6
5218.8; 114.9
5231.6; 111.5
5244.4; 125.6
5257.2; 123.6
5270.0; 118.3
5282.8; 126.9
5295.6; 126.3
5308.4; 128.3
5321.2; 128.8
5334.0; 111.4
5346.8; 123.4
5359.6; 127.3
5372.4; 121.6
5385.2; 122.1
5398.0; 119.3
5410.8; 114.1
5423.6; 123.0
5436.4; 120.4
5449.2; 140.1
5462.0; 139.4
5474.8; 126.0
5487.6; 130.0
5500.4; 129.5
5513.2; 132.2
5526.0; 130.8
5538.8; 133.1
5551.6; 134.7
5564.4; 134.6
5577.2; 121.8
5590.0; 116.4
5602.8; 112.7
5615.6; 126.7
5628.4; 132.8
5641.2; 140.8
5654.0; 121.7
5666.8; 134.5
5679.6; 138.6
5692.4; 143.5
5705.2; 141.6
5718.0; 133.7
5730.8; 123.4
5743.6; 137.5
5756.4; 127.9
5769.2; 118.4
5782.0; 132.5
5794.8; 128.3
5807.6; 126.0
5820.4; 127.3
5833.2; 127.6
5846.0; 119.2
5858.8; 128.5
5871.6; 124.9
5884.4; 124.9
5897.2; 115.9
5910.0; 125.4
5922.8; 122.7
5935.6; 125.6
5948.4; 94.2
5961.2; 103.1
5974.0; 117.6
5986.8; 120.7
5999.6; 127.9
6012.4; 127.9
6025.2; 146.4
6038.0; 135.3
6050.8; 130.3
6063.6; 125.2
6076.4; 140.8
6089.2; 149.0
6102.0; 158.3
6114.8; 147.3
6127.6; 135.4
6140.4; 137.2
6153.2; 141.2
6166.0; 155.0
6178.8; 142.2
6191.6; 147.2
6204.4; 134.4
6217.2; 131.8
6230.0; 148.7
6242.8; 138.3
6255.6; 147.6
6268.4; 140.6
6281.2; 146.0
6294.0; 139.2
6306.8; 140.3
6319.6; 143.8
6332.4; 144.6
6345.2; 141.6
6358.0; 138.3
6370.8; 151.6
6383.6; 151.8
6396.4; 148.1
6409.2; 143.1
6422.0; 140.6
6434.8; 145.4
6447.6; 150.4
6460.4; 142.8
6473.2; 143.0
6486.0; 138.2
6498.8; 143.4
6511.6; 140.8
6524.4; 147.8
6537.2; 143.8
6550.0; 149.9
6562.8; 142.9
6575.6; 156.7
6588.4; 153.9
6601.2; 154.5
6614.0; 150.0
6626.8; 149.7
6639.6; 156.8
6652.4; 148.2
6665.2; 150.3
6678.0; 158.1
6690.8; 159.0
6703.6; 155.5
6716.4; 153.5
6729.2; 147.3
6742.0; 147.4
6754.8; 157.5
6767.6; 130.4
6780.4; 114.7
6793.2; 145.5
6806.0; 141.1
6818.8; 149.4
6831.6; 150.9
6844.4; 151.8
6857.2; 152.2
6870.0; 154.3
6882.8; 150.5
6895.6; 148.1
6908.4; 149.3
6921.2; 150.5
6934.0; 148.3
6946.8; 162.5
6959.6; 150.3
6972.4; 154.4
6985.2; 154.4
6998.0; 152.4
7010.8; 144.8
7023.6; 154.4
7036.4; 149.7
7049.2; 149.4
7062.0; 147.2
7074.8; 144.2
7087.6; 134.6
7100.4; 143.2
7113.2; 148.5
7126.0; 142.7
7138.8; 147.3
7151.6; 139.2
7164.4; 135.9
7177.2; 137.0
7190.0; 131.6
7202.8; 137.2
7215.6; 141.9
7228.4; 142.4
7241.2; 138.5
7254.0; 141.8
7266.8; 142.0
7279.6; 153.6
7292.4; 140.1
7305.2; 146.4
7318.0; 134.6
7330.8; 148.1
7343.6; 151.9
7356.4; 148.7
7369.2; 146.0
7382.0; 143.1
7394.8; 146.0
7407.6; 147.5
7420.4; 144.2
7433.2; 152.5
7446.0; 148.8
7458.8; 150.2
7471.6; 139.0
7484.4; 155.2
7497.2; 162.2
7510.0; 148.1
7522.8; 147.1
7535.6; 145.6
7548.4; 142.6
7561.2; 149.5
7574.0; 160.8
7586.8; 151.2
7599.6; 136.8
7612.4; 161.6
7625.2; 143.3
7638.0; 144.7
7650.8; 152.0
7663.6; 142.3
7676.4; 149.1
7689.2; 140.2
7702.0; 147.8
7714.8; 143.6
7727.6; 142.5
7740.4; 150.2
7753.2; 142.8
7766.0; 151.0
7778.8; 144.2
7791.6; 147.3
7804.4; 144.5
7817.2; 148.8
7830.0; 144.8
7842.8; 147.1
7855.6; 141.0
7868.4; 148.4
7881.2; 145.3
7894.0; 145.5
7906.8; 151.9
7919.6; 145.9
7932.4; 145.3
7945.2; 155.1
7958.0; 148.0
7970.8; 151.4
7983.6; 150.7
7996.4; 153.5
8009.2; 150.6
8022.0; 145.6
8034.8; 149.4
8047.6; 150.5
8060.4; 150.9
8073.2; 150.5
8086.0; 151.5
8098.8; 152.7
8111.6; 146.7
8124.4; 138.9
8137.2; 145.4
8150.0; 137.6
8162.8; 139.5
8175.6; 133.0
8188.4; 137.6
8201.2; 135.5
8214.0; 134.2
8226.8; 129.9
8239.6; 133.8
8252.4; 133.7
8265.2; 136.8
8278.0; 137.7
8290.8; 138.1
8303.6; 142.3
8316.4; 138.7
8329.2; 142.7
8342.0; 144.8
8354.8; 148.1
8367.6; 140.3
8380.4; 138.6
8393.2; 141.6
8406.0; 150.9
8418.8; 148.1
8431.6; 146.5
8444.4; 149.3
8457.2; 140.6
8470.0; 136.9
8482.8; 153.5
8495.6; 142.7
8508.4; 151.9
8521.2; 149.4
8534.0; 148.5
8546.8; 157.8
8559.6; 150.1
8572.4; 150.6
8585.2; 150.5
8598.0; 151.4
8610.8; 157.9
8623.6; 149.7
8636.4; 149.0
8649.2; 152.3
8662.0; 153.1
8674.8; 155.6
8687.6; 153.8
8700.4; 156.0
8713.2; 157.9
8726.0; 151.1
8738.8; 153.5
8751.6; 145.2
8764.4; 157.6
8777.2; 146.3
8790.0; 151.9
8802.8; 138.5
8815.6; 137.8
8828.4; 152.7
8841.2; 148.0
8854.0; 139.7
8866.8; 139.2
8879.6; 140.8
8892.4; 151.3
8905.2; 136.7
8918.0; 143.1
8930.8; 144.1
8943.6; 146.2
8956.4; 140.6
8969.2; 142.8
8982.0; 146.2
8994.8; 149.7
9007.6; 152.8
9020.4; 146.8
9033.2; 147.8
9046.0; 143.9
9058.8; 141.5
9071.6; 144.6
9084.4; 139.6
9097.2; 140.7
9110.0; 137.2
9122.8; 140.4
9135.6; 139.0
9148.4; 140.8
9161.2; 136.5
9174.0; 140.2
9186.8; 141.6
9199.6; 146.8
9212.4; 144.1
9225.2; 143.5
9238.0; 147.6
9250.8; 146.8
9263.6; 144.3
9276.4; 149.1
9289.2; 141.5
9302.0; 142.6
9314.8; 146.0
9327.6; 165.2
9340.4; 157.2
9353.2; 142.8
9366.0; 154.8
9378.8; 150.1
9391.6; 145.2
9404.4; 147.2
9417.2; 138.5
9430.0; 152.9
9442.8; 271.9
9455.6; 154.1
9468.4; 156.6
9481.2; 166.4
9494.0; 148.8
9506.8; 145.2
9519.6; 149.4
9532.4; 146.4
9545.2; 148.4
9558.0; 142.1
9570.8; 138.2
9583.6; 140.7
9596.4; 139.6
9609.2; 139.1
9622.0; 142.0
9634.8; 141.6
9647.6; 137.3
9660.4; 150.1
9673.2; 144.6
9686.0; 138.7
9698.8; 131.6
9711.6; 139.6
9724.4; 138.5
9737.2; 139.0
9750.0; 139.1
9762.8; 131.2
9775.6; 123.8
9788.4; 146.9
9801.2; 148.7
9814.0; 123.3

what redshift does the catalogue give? 0.150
